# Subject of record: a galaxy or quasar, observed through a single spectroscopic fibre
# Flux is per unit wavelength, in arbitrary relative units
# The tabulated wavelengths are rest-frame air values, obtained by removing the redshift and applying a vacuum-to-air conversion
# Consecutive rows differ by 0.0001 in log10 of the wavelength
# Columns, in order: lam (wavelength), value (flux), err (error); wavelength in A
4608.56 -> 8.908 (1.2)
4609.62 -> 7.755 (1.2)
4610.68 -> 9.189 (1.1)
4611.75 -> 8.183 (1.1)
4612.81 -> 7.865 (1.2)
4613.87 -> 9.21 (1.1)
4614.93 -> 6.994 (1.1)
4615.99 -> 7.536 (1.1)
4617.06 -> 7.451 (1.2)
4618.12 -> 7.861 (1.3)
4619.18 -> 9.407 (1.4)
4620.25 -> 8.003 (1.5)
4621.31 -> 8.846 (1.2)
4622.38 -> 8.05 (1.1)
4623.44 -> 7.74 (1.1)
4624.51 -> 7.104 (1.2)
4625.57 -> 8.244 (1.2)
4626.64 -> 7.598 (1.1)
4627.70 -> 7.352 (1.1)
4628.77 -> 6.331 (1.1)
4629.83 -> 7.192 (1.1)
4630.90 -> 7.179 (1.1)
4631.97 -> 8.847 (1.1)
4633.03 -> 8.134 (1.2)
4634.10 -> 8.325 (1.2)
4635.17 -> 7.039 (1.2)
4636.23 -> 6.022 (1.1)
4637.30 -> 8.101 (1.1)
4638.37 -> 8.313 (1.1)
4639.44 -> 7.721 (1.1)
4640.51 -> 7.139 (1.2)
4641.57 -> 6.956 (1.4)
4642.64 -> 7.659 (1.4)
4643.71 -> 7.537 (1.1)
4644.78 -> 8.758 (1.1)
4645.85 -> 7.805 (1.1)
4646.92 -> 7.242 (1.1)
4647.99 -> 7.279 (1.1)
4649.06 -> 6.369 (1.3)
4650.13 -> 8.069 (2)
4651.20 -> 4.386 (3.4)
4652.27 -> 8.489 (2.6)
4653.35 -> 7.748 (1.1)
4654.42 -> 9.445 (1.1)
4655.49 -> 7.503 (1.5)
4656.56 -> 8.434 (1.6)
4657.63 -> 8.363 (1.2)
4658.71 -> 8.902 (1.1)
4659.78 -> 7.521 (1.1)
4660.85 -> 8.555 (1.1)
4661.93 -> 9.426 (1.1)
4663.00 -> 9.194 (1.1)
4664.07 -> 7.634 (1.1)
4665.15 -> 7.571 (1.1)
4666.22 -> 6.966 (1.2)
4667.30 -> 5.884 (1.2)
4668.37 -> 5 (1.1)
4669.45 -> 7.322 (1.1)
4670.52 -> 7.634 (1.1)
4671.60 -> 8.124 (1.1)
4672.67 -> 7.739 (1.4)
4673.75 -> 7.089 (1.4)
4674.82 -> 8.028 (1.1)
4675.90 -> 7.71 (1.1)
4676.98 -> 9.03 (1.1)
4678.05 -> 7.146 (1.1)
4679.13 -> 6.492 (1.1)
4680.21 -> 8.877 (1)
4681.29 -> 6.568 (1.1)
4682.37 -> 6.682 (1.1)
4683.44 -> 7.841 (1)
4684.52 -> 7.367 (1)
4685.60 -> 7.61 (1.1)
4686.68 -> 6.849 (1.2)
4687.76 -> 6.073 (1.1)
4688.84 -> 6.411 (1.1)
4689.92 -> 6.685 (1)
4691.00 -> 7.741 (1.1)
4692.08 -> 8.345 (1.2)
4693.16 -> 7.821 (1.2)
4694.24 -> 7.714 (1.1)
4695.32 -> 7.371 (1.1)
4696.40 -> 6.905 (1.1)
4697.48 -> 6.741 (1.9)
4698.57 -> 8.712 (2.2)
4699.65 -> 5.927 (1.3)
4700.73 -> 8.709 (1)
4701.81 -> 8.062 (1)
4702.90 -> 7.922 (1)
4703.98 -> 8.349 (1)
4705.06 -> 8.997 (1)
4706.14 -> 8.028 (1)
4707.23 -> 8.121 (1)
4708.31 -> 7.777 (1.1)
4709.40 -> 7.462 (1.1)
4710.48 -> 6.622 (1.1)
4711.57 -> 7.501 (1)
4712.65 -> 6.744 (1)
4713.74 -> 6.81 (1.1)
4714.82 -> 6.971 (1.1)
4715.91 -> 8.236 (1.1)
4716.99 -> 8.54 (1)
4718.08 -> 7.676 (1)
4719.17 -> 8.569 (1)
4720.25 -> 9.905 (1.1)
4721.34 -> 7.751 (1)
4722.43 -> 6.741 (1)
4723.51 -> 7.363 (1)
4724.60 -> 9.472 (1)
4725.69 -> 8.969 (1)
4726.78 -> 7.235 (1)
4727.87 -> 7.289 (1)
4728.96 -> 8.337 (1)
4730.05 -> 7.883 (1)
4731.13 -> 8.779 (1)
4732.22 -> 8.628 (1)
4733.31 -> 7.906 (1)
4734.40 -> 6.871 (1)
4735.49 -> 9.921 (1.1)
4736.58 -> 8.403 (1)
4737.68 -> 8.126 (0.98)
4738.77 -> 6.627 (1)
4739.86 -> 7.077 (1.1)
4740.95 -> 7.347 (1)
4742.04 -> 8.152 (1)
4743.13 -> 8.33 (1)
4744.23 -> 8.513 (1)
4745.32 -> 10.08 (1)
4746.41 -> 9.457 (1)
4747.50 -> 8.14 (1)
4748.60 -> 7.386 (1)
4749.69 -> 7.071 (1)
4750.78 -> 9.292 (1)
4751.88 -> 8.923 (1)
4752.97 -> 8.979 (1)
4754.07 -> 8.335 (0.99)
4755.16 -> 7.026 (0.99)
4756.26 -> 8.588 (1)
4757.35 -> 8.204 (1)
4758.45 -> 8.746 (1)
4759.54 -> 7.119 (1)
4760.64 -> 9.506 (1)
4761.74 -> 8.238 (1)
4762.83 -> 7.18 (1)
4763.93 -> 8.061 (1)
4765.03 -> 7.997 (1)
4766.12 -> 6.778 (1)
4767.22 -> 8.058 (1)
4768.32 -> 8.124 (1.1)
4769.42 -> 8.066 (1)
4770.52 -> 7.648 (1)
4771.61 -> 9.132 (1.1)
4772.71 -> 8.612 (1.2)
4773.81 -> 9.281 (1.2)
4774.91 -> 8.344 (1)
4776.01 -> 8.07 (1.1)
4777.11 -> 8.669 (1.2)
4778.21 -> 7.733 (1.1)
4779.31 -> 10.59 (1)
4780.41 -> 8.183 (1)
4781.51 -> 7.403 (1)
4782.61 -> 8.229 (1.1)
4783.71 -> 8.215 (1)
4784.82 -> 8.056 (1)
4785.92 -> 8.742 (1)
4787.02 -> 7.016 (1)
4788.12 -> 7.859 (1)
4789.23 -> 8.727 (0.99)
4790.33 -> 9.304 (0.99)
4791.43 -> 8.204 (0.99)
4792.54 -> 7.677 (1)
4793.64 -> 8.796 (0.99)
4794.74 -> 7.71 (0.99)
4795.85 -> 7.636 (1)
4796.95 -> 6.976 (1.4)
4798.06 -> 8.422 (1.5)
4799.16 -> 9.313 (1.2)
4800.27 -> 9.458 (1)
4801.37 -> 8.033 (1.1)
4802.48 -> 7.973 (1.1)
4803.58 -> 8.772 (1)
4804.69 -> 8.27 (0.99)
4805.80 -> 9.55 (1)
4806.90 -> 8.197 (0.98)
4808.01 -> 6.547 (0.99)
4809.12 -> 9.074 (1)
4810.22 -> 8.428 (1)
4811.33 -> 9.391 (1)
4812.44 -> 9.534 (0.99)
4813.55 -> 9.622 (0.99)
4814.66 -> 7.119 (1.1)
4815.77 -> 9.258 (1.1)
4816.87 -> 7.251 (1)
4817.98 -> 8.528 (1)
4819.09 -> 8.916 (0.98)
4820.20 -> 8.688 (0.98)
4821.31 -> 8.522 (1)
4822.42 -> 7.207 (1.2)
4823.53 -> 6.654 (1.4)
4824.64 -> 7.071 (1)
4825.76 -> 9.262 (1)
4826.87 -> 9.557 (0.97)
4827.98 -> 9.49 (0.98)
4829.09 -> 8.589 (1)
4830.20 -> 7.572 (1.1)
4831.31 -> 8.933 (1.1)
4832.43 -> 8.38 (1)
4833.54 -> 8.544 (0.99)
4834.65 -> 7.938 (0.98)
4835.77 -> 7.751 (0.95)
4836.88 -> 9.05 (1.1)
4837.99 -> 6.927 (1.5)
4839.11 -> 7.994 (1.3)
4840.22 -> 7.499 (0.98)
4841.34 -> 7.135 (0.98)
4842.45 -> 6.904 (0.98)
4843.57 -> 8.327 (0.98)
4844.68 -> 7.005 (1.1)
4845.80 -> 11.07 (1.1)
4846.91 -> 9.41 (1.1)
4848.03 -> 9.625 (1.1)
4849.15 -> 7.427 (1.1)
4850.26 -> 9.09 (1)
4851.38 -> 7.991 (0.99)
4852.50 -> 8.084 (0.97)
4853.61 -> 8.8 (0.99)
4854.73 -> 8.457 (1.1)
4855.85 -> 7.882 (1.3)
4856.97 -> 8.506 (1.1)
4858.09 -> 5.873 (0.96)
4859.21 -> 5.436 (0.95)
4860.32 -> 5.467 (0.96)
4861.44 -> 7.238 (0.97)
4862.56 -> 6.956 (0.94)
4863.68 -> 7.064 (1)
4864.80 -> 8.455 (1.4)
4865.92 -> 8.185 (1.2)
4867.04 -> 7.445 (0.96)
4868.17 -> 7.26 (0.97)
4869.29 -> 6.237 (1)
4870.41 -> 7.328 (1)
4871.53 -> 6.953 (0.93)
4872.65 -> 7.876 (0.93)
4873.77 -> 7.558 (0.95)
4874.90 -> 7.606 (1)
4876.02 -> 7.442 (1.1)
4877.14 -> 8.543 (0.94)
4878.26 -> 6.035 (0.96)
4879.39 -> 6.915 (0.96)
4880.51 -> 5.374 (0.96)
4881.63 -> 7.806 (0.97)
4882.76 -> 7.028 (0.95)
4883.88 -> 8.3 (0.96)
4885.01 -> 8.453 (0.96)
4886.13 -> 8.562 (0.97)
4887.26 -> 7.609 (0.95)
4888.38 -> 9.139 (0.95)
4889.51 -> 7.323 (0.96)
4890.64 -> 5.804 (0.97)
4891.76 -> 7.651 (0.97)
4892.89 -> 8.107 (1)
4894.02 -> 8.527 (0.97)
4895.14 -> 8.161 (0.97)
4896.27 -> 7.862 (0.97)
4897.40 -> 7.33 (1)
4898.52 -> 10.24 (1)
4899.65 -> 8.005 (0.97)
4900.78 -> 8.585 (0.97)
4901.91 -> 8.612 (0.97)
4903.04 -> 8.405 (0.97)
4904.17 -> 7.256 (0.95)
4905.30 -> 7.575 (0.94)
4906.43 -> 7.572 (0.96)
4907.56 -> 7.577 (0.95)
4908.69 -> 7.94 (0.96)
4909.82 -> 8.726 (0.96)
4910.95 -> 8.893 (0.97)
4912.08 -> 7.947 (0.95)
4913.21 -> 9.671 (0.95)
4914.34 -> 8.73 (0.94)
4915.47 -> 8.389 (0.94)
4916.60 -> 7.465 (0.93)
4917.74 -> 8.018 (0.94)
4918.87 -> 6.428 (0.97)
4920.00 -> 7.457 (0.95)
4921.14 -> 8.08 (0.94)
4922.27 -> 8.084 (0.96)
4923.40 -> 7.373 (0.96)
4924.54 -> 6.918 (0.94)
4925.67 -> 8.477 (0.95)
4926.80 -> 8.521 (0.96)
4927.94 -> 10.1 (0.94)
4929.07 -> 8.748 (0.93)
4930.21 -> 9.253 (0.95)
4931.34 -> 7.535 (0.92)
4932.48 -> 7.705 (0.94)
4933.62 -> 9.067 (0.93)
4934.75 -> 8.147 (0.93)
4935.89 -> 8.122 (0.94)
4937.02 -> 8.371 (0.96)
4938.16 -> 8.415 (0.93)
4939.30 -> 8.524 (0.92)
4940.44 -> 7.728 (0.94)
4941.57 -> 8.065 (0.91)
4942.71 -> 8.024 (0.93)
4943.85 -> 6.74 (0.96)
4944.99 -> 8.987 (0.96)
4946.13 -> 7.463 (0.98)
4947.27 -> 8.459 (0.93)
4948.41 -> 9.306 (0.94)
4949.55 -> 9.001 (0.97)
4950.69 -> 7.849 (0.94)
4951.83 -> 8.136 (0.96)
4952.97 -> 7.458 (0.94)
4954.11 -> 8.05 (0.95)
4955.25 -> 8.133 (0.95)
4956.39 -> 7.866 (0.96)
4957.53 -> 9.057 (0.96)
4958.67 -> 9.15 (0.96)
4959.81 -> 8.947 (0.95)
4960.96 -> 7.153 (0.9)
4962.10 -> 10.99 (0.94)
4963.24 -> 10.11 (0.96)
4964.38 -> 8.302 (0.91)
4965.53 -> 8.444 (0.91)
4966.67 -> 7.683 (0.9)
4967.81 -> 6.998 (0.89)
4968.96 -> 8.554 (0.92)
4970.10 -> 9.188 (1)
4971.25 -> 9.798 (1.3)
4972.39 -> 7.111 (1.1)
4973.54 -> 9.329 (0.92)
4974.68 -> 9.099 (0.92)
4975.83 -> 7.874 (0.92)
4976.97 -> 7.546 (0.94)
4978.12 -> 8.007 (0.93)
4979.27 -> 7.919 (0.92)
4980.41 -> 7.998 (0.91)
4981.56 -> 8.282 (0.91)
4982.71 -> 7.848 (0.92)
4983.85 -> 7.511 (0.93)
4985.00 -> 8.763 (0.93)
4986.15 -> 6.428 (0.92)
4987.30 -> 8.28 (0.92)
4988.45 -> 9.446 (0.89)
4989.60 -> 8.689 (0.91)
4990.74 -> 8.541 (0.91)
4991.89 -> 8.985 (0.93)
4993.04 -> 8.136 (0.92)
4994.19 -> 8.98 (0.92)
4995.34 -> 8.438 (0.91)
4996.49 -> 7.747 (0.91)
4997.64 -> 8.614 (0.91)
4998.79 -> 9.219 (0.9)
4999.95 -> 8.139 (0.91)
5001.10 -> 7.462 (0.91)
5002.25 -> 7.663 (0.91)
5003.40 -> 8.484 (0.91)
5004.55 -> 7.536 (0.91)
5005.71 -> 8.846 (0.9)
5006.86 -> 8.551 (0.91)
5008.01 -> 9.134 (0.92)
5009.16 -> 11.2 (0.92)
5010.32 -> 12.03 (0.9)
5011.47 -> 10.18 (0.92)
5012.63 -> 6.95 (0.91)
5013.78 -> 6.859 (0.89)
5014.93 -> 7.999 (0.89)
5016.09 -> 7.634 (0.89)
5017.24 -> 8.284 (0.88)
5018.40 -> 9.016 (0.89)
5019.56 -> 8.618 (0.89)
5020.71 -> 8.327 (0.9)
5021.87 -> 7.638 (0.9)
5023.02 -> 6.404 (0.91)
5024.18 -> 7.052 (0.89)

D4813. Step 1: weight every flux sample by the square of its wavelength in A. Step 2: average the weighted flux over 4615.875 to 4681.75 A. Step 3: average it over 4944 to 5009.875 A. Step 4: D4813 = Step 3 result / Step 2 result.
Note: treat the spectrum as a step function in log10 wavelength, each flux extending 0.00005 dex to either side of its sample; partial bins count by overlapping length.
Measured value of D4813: 1.26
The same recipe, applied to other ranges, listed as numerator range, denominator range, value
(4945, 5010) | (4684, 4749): 1.20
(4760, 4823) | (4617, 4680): 1.15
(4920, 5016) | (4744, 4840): 1.08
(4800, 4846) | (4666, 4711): 1.18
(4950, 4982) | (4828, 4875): 1.12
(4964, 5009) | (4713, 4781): 1.12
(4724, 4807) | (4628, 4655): 1.16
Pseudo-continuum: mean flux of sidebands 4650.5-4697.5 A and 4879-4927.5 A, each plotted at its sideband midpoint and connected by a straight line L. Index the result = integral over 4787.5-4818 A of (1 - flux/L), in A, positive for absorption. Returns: -2.6 A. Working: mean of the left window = 7.53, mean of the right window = 7.94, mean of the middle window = 8.41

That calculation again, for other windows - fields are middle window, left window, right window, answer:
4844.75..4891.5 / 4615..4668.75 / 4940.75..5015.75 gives 3.1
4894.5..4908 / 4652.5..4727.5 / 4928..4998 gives 0.2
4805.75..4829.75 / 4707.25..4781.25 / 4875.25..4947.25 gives -1.1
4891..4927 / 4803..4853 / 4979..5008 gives 1.1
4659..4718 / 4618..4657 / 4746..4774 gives 2.6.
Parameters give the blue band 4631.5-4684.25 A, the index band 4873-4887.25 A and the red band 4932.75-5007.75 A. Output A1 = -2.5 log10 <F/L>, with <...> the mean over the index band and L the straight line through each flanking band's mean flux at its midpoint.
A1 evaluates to 0.09 mag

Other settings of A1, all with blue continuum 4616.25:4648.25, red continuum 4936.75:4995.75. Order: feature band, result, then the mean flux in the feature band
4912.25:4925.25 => 0.050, 7.88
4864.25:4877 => 0.090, 7.52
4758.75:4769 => 0.006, 7.92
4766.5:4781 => -0.066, 8.48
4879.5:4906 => 0.044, 7.88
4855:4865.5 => 0.158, 7.04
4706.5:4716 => 0.076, 7.33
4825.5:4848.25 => -0.039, 8.4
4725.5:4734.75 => -0.011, 7.98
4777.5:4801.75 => -0.037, 8.29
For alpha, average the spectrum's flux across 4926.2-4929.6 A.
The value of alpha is 9.13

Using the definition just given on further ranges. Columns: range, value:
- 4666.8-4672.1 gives 6.79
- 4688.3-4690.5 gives 6.57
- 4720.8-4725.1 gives 7.82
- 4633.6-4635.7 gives 7.67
